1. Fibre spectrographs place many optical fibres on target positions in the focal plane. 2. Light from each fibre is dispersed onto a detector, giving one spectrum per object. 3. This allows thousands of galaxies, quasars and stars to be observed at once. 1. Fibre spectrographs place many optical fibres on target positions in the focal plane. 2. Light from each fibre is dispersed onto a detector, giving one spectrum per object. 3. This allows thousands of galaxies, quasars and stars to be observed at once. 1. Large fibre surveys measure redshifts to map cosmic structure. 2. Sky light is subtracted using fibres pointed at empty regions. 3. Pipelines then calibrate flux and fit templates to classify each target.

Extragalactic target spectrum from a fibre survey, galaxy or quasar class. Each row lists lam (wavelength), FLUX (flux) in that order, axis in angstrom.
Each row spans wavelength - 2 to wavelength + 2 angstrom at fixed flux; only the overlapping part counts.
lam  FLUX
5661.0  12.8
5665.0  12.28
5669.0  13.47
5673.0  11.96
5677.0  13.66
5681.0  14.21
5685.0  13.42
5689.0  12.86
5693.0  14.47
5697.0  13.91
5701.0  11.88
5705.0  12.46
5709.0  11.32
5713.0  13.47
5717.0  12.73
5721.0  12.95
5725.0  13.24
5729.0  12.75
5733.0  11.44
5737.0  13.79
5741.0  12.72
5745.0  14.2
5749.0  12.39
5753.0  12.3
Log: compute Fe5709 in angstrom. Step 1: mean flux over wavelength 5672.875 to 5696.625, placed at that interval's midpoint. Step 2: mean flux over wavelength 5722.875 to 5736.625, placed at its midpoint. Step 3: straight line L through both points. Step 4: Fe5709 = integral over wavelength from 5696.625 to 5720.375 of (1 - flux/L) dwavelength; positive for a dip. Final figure 0.94 angstrom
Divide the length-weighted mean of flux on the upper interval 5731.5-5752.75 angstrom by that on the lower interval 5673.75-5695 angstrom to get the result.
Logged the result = 0.95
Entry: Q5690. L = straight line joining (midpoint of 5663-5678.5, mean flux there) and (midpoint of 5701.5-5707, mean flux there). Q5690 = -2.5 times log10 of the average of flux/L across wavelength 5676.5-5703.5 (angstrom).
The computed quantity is -0.08 mag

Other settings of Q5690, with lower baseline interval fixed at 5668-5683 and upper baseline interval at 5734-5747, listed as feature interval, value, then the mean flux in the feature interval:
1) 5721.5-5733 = 0.056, 12.7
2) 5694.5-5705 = 0.038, 12.9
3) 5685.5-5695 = -0.023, 13.6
